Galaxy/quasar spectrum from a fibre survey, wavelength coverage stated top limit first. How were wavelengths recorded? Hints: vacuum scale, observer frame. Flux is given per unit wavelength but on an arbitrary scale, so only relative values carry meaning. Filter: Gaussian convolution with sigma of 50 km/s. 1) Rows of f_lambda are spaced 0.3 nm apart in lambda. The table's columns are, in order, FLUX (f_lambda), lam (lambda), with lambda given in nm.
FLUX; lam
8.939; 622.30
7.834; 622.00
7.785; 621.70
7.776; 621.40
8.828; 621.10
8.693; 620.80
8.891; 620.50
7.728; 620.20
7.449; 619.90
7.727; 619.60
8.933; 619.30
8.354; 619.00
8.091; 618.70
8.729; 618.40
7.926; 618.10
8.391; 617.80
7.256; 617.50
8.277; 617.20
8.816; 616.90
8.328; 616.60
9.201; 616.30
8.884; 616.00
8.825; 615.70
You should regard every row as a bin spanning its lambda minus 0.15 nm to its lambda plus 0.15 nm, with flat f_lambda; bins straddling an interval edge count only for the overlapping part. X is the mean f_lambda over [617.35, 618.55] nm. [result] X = 8.08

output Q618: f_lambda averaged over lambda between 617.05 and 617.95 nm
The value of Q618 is 7.97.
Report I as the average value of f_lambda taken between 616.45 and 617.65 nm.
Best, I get 8.17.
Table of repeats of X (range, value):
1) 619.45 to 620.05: 7.59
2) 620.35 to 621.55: 8.55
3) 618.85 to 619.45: 8.64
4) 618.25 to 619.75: 8.37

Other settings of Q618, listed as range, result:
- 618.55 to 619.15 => 8.22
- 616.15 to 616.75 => 8.76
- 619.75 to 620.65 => 8.02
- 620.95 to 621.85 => 8.13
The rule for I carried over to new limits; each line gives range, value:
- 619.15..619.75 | 8.33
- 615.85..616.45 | 9.04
